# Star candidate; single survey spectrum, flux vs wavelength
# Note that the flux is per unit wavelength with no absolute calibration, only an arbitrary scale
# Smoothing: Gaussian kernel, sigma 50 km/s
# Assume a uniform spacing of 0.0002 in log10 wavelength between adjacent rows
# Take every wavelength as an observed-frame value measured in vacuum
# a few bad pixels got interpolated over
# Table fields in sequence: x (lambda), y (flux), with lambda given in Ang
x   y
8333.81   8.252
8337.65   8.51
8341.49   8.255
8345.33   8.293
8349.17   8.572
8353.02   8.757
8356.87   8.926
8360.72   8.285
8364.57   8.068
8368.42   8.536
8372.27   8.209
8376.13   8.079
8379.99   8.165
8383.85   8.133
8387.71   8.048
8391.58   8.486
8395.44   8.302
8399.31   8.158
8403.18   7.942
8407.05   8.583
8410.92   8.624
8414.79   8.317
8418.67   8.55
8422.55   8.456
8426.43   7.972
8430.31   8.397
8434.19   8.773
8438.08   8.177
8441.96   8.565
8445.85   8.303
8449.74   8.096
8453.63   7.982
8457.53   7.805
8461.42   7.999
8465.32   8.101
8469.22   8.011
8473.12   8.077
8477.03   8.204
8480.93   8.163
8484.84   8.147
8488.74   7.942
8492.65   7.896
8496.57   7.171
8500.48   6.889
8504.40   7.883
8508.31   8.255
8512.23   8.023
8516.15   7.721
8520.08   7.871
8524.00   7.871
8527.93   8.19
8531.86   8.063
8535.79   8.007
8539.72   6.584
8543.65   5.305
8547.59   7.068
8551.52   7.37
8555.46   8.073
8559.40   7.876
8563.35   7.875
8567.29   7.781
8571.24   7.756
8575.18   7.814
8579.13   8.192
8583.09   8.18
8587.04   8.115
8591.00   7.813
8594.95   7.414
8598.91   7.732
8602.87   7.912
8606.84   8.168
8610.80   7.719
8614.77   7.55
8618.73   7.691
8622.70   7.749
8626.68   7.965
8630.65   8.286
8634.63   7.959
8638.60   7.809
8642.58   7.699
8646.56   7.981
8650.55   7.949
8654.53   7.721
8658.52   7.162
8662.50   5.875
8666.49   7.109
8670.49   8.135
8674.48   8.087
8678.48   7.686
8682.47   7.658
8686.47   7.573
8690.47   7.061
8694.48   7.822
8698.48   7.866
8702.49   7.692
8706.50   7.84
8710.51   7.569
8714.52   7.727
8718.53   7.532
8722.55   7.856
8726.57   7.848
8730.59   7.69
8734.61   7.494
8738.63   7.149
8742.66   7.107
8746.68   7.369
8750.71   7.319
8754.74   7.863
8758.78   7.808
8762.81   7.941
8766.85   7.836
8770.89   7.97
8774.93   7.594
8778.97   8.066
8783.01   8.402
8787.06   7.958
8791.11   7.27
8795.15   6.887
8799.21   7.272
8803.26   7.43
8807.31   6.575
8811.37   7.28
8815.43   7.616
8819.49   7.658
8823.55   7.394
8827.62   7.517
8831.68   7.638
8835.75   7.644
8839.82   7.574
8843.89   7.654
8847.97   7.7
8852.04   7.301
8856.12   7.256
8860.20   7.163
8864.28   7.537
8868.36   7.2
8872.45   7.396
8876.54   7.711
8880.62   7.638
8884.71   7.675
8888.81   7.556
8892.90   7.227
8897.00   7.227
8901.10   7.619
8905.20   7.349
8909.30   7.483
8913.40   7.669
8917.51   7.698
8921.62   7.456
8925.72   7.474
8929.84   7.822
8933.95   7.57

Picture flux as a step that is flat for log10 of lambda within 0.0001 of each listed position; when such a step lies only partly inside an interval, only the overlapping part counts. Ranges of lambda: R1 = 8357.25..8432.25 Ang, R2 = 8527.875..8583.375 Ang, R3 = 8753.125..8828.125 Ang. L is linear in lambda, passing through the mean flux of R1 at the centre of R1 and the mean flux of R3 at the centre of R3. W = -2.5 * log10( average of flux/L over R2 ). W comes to 0.06 mag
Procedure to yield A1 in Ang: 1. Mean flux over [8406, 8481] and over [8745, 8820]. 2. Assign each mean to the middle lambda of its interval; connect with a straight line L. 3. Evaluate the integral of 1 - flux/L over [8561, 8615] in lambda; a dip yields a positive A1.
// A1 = 0.7 Ang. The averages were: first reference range 8.26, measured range 7.87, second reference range 7.58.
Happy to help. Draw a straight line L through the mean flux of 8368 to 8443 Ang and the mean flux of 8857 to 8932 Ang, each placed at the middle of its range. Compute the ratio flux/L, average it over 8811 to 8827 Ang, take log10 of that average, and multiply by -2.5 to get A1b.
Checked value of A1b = 0.02 mag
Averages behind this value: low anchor 8.32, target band 7.51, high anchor 7.49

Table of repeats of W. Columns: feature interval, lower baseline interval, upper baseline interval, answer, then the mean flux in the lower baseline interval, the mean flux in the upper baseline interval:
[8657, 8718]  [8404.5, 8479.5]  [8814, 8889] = 0.04 mag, 8.26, 7.52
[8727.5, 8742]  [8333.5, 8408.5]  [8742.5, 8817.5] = 0.03 mag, 8.33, 7.57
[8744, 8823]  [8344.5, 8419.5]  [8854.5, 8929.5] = 0.01 mag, 8.35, 7.47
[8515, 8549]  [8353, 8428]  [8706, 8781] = 0.09 mag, 8.32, 7.66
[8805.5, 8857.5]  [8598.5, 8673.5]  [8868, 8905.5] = 0.01 mag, 7.7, 7.48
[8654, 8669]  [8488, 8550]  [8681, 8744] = 0.10 mag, 7.54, 7.6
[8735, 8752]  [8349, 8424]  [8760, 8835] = 0.06 mag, 8.35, 7.58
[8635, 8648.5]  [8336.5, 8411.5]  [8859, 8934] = 0.01 mag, 8.34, 7.5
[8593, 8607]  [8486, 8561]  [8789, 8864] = -0.03 mag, 7.59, 7.38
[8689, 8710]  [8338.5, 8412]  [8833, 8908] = 0.01 mag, 8.34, 7.47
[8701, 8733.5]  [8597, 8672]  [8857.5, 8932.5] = -0.01 mag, 7.69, 7.49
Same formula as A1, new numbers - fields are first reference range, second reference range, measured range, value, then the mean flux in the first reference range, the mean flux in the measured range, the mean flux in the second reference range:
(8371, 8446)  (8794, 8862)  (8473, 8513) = 1.30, 8.31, 7.86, 7.39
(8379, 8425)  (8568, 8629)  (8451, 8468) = 0.41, 8.31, 7.98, 7.85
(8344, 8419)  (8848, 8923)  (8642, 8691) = 2.01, 8.35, 7.52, 7.46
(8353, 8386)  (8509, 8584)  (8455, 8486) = -0.43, 8.33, 8.06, 7.67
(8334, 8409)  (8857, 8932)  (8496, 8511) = 0.94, 8.33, 7.61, 7.49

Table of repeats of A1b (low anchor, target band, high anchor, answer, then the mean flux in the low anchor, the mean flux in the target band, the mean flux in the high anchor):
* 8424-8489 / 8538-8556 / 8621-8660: 0.178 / 8.17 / 6.79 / 7.84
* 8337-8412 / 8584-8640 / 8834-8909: 0.009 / 8.34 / 7.86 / 7.47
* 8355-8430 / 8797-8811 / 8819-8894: 0.071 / 8.31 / 7.11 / 7.5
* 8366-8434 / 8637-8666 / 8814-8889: 0.061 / 8.3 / 7.43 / 7.52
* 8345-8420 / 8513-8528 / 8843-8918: 0.030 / 8.35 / 7.88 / 7.47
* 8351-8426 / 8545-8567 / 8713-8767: 0.054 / 8.34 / 7.6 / 7.6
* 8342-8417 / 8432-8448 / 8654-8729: -0.034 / 8.34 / 8.45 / 7.57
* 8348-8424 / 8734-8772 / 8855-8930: 0.020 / 8.36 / 7.58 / 7.48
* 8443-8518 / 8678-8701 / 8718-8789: 0.022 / 7.94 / 7.61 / 7.71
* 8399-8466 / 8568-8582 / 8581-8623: -0.004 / 8.27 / 7.92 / 7.83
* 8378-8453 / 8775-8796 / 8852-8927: -0.015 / 8.31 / 7.75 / 7.46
